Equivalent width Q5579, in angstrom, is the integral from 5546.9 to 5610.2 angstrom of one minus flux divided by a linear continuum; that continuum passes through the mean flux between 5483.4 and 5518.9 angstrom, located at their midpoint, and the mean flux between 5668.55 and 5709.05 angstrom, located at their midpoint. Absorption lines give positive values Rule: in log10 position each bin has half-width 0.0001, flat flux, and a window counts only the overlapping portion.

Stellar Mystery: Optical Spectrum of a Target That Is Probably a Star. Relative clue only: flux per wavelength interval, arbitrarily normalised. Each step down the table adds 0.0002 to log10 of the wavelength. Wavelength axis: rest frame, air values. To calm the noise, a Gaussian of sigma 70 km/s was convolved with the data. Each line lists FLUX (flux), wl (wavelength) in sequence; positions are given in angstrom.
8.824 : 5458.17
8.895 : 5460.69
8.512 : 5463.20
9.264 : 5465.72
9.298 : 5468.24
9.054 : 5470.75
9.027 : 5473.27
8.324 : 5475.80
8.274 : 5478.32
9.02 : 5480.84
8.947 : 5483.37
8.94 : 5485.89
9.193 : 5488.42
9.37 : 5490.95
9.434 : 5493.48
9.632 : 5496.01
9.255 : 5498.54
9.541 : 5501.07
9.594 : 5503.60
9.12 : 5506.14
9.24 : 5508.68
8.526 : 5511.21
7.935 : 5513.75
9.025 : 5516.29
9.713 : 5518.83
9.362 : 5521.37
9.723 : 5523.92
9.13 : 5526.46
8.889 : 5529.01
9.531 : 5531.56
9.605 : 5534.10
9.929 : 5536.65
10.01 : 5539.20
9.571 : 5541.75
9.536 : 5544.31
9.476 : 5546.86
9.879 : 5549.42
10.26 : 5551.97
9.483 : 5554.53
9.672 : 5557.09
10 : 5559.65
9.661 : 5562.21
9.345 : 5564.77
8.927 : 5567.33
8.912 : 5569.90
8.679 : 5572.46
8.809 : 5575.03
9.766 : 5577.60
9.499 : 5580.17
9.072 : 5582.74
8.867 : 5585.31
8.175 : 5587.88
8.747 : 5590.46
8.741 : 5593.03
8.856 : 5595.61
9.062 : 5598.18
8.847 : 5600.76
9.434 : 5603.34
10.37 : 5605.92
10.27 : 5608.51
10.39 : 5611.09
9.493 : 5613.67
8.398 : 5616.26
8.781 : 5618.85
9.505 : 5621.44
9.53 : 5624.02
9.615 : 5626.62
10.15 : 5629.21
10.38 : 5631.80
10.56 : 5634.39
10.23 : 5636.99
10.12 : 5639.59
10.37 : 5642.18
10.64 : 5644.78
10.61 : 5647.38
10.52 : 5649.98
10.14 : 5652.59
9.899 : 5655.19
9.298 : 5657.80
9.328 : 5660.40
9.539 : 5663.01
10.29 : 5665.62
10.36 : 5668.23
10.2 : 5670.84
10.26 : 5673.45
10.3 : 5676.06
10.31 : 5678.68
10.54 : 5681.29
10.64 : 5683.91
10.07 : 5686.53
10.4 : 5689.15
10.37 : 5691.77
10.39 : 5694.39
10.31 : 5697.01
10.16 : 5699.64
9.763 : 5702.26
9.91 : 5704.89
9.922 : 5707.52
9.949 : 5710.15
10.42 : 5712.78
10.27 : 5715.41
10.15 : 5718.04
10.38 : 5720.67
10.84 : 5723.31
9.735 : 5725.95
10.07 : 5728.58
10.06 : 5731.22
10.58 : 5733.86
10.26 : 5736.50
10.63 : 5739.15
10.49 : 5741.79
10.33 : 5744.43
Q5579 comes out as 1.87 angstrom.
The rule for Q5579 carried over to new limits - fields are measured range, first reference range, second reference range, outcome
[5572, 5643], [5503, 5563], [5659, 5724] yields 2.5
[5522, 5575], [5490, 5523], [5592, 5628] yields -1.2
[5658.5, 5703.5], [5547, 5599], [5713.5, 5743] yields -0.9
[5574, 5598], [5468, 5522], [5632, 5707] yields 1.8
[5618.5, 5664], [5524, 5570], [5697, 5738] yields -0.4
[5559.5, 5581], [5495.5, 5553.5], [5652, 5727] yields 0.8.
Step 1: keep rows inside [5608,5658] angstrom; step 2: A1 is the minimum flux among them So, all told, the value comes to 8.398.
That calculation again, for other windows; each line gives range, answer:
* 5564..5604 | 8.175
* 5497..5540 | 7.935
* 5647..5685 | 9.298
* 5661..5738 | 9.539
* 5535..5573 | 8.679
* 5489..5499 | 9.255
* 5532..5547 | 9.476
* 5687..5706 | 9.763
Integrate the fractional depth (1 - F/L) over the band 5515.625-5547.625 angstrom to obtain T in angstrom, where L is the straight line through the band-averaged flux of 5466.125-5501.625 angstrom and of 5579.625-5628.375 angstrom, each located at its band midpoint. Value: -1.24 angstrom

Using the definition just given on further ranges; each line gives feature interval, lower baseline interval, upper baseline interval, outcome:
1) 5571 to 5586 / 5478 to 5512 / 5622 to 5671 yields 0.9 angstrom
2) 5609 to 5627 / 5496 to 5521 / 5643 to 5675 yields 0.8 angstrom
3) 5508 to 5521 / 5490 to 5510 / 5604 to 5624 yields 0.7 angstrom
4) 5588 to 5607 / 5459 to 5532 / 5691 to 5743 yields 1.1 angstrom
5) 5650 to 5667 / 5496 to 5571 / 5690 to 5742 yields 0.3 angstrom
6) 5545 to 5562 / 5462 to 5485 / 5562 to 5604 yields -1.5 angstrom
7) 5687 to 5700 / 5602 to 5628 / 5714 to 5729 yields -0.3 angstrom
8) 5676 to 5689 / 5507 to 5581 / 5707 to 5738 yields -0.4 angstrom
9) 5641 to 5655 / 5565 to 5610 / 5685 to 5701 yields -0.9 angstrom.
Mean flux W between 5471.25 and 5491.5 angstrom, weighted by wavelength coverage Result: 8.87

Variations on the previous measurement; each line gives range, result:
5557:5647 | 9.49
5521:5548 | 9.53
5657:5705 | 10.1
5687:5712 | 10.1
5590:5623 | 9.32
